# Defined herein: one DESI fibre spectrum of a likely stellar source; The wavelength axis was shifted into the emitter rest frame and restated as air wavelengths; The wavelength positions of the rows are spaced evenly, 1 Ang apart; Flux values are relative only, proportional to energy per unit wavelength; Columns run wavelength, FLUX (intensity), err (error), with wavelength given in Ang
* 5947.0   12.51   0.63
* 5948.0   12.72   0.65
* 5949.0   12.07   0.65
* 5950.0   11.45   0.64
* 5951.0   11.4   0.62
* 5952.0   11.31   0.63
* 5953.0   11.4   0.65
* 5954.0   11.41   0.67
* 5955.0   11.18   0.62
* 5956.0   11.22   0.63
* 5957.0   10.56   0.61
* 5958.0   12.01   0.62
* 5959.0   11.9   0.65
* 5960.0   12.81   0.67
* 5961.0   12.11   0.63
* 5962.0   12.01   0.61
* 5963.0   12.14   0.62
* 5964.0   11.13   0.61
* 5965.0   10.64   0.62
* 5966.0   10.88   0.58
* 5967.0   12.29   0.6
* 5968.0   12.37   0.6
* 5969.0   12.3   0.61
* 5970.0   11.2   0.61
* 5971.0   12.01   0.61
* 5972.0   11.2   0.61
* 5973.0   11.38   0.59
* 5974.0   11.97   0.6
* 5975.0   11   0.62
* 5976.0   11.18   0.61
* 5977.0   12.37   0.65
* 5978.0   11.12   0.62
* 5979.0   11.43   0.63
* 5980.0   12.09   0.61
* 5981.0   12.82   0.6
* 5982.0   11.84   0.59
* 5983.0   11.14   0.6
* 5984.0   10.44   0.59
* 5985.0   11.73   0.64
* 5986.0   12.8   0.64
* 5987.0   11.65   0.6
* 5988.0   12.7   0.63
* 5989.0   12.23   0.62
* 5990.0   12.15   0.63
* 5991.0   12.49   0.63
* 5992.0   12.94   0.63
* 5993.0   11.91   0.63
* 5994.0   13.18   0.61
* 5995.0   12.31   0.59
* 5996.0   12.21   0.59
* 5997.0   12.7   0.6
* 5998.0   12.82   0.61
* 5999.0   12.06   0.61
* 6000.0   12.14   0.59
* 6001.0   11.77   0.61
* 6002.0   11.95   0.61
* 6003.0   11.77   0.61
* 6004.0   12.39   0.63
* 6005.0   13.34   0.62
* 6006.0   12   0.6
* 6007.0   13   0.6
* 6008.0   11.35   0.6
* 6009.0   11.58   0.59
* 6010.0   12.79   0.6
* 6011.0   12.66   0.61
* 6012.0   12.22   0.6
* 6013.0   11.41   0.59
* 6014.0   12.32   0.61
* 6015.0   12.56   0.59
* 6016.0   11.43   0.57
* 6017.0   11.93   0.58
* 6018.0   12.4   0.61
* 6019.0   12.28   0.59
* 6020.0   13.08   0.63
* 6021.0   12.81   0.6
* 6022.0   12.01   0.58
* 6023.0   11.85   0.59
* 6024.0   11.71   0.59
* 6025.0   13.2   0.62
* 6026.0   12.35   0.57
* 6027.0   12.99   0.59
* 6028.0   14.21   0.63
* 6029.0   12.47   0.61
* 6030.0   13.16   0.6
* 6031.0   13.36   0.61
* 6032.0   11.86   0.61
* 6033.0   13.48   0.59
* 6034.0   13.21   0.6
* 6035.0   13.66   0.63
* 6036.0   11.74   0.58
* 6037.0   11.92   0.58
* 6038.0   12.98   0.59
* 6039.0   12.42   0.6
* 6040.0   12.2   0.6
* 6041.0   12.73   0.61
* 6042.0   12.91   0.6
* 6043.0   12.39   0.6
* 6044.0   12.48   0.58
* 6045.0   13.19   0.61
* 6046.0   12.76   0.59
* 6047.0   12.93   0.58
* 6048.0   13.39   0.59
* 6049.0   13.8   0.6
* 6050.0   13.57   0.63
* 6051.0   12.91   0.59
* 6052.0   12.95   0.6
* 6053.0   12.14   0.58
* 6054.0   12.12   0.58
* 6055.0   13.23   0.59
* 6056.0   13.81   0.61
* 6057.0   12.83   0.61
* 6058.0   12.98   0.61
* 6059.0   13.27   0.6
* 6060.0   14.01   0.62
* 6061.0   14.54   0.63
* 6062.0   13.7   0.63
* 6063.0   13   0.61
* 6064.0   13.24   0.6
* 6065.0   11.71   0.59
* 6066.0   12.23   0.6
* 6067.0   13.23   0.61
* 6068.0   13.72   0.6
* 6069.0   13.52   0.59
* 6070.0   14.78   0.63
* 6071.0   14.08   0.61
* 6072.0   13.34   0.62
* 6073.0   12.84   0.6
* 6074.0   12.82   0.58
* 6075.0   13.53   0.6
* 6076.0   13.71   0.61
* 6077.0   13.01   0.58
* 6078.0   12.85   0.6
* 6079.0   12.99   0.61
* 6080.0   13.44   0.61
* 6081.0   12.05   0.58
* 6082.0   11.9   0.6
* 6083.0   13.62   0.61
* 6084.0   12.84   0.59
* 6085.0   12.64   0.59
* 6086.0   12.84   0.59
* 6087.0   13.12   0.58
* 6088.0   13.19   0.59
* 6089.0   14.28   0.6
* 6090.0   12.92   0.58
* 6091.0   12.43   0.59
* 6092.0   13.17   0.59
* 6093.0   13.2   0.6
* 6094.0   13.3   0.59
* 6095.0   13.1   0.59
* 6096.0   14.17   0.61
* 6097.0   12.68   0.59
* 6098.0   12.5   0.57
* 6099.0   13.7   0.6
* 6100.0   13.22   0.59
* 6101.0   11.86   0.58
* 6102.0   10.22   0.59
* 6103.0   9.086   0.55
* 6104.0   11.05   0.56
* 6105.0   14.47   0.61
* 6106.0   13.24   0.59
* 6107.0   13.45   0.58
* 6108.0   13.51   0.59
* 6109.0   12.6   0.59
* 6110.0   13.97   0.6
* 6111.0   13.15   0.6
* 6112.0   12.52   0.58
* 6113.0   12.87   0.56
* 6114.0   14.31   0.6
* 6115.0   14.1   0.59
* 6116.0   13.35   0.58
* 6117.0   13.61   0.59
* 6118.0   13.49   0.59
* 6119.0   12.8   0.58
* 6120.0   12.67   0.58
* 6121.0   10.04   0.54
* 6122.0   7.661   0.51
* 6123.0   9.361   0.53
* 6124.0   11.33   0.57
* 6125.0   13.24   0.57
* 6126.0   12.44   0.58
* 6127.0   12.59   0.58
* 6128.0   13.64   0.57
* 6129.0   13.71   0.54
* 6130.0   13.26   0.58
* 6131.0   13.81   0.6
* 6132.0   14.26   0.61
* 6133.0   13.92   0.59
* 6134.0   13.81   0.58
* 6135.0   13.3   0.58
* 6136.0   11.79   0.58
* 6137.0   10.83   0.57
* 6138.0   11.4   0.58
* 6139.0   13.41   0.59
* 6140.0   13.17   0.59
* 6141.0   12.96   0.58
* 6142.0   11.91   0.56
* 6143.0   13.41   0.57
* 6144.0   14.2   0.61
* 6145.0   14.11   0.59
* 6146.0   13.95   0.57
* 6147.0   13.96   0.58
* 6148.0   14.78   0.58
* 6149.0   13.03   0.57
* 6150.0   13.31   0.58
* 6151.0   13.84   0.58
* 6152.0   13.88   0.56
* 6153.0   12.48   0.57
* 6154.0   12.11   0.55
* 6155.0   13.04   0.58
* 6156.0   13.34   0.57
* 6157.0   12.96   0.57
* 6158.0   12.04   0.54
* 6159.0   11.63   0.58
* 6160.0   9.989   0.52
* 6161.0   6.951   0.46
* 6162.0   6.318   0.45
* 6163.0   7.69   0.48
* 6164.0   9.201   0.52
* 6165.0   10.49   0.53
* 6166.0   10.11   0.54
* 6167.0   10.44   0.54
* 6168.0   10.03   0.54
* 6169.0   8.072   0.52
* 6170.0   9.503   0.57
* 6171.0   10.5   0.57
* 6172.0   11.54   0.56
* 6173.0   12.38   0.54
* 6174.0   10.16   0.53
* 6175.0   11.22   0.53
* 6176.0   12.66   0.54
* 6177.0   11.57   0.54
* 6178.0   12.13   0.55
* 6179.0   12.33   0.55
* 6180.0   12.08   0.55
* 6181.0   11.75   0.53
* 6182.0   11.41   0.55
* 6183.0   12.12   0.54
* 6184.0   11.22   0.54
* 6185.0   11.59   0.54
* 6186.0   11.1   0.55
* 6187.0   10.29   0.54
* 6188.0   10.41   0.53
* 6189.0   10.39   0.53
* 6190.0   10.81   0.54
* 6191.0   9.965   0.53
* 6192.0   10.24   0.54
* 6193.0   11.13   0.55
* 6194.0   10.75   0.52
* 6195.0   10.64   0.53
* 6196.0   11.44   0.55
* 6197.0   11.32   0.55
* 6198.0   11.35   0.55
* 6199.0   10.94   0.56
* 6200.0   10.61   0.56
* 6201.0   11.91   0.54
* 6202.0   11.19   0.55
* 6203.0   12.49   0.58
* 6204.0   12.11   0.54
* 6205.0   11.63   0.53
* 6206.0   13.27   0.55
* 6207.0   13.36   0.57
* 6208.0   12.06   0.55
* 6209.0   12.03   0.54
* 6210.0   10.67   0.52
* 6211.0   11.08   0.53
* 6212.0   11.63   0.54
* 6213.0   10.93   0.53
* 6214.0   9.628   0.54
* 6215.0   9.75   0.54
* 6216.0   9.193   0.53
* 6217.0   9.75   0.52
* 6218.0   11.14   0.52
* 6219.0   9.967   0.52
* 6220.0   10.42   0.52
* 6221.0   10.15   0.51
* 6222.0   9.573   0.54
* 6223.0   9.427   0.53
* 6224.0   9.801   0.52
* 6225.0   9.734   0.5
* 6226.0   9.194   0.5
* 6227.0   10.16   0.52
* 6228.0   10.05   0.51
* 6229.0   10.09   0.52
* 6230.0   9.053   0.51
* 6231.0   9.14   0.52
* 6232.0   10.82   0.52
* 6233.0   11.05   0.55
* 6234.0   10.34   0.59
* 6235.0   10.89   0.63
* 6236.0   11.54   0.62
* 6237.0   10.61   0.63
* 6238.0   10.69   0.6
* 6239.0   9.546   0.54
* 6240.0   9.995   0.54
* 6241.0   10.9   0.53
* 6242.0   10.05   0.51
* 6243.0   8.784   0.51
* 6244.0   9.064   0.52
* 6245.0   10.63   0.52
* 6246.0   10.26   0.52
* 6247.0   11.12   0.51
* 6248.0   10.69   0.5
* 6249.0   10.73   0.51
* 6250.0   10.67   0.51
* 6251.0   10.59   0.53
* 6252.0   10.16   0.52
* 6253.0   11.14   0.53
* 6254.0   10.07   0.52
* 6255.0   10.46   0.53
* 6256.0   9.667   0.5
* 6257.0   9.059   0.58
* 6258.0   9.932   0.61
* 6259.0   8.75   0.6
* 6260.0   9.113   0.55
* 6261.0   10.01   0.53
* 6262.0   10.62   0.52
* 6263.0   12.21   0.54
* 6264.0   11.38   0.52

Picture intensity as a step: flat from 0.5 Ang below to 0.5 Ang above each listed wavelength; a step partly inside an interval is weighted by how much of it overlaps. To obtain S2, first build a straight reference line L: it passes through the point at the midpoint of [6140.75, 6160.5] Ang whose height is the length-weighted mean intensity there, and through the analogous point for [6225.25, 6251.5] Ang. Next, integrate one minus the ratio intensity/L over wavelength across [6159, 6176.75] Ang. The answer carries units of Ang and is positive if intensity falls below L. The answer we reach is 3.6 Ang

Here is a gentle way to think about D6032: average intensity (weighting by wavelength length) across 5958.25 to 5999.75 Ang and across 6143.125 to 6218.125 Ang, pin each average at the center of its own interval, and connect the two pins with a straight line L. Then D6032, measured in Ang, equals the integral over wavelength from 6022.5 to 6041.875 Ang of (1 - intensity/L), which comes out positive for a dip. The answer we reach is -1.52 Ang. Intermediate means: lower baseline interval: 11.9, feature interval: 12.7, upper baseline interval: 11.4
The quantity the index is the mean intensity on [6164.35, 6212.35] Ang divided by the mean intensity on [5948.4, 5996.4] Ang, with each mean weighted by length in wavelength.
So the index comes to 0.95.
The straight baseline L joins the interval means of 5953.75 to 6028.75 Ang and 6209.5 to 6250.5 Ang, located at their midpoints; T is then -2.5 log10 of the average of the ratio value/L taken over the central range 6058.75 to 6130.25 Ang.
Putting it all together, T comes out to -0.15 mag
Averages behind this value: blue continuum 12.1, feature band 12.9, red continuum 10.2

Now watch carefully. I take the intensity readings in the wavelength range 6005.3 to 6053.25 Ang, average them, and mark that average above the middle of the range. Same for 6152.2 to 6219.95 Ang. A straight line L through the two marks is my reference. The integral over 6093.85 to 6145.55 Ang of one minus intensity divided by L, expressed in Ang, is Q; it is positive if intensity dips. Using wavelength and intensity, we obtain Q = -4.7 Ang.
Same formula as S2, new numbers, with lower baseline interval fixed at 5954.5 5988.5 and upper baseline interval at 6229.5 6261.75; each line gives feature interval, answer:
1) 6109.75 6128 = -2.6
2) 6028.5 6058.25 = -4.1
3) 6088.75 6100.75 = -2.4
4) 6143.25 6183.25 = -3.6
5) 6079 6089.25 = -1.7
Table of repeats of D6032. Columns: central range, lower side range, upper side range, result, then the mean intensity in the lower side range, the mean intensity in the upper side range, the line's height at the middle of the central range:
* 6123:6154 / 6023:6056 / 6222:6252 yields -4.4 Ang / 12.8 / 10.2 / 11.5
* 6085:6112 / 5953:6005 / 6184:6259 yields -3.9 Ang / 11.9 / 10.6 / 11.2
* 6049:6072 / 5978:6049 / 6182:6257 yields -2.4 Ang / 12.4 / 10.6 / 12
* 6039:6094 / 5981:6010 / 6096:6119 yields -2.0 Ang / 12.2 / 12.9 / 12.6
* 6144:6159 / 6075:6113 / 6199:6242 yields -1.8 Ang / 12.9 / 10.7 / 11.9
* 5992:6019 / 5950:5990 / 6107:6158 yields -0.7 Ang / 11.7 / 12.9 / 12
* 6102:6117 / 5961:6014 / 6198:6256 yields -2.2 Ang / 12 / 10.6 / 11.3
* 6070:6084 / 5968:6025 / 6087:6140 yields -0.7 Ang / 12.1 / 12.7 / 12.5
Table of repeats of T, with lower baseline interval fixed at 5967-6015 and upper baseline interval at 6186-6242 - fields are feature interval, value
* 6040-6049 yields -0.101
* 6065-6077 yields -0.156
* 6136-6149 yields -0.179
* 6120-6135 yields -0.110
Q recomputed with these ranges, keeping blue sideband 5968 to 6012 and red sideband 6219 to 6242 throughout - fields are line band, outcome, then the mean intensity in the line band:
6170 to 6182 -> -1.1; 11.6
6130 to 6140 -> -1.9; 13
